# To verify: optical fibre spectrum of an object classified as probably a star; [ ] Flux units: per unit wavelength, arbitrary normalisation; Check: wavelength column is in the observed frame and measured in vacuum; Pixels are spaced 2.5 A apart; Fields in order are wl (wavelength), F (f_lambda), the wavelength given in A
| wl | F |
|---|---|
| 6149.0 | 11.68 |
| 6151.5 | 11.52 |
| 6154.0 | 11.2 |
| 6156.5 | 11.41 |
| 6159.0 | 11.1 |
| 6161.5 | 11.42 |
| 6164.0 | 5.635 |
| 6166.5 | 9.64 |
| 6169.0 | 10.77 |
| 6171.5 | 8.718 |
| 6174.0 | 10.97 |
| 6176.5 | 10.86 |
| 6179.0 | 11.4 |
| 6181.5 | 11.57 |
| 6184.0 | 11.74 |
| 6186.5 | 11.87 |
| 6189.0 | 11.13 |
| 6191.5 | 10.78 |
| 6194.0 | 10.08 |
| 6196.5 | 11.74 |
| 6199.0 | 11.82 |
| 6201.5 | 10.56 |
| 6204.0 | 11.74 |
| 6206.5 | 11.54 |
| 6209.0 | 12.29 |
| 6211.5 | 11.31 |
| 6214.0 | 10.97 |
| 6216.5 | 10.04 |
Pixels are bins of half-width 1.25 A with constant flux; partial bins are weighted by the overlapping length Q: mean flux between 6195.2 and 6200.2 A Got 11.8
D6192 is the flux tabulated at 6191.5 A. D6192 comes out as 10.78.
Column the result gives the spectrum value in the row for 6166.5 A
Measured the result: 9.64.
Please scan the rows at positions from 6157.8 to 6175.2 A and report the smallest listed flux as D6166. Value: 5.635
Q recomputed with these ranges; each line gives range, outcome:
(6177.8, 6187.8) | 11.6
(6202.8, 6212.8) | 11.7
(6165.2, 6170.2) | 10.2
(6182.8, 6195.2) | 11.1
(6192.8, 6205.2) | 11.2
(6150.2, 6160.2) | 11.3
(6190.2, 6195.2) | 10.4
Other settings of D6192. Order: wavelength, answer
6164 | 5.635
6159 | 11.1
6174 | 10.97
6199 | 11.82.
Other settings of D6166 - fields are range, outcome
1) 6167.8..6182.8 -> 8.718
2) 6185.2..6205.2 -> 10.08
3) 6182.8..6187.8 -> 11.74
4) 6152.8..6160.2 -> 11.1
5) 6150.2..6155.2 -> 11.2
